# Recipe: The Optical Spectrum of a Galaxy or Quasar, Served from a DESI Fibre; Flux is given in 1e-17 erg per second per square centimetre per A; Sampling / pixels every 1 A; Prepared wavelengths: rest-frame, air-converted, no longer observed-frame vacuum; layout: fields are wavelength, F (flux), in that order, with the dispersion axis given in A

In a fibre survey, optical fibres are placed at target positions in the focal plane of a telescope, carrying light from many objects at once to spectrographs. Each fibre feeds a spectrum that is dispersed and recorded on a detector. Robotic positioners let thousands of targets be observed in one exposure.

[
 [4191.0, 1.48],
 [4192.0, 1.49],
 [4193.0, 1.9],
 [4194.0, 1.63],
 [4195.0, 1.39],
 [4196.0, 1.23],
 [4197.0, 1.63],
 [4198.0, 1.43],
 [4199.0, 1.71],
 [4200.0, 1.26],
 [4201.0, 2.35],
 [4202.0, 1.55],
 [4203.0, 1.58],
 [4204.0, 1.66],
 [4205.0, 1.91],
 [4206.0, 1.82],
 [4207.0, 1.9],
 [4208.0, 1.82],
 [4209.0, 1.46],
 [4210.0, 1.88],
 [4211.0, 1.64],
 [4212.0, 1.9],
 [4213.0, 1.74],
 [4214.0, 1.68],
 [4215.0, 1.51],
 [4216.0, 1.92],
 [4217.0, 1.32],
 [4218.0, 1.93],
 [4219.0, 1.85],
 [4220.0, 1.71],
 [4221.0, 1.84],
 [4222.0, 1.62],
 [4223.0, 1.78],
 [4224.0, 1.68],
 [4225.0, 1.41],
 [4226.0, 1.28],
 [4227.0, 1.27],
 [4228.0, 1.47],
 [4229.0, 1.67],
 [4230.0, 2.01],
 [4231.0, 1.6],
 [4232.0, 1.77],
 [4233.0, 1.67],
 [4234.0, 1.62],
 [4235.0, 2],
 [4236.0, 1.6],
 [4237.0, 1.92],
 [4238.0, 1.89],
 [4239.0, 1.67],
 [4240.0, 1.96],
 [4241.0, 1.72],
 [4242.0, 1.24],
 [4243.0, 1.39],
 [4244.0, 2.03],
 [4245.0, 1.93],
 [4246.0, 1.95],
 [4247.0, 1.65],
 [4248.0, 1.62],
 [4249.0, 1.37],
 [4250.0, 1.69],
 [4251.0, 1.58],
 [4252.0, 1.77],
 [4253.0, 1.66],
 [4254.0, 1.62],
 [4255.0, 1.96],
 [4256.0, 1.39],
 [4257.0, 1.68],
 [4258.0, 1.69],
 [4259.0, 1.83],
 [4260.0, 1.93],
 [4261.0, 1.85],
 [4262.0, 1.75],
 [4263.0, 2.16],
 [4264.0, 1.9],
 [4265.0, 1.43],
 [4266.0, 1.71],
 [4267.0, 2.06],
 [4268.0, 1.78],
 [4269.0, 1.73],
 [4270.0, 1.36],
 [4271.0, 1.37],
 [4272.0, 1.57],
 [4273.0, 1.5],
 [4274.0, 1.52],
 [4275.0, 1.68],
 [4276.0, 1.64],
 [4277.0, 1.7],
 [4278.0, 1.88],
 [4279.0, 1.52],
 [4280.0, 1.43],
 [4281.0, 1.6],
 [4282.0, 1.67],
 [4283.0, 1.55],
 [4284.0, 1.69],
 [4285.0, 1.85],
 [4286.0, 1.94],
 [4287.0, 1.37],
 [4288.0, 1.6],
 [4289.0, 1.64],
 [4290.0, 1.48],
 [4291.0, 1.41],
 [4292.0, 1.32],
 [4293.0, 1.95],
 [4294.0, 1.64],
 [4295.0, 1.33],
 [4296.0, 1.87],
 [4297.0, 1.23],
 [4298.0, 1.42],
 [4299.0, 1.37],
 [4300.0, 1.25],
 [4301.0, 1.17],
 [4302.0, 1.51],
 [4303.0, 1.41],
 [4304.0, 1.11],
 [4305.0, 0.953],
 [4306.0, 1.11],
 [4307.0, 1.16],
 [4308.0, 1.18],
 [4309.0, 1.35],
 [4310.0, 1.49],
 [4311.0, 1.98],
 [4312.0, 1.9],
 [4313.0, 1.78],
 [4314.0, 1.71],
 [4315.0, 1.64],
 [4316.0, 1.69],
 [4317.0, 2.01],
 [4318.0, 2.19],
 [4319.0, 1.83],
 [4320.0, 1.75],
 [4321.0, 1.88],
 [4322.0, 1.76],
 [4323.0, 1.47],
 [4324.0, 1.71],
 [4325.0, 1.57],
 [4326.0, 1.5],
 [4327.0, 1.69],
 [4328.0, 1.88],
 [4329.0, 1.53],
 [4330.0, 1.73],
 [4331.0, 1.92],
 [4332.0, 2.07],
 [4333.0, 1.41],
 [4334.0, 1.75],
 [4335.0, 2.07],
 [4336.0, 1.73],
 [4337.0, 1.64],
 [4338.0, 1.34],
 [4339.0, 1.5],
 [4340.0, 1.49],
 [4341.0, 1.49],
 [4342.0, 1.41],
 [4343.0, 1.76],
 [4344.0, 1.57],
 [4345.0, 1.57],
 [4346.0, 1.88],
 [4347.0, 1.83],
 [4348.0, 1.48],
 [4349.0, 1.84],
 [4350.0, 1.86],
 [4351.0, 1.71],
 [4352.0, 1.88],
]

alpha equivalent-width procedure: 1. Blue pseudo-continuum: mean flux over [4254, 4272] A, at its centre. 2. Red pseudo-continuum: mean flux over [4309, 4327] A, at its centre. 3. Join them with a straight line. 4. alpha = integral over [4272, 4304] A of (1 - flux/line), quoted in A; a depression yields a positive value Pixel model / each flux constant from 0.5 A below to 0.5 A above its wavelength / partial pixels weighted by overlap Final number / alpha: 3.5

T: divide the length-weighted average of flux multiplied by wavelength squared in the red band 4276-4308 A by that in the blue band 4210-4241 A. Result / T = 0.90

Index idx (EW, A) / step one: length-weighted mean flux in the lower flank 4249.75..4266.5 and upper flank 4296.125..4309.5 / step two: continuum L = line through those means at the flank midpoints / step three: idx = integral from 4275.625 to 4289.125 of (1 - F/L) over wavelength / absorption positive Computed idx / -1.52 A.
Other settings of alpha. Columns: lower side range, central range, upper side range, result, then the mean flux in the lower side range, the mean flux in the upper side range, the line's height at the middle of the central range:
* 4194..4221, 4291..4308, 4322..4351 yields 3.2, 1.69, 1.67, 1.67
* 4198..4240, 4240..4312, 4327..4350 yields 4.2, 1.7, 1.68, 1.69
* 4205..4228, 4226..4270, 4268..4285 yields -2.1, 1.68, 1.6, 1.64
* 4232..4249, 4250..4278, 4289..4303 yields -1.4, 1.73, 1.46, 1.62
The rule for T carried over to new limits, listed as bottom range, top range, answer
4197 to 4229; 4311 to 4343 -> 1.08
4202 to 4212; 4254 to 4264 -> 1.06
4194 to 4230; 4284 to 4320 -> 0.97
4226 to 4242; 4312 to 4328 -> 1.08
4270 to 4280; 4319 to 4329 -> 1.10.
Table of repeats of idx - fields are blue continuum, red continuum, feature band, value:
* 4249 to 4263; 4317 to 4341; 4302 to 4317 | 2.1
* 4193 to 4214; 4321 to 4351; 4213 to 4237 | 0.2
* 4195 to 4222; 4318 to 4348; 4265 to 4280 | 0.5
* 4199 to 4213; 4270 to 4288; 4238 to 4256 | -0.2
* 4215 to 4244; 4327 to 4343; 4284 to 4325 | 2.6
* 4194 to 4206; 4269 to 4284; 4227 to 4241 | -1.2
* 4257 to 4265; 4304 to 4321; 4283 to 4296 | 0.7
